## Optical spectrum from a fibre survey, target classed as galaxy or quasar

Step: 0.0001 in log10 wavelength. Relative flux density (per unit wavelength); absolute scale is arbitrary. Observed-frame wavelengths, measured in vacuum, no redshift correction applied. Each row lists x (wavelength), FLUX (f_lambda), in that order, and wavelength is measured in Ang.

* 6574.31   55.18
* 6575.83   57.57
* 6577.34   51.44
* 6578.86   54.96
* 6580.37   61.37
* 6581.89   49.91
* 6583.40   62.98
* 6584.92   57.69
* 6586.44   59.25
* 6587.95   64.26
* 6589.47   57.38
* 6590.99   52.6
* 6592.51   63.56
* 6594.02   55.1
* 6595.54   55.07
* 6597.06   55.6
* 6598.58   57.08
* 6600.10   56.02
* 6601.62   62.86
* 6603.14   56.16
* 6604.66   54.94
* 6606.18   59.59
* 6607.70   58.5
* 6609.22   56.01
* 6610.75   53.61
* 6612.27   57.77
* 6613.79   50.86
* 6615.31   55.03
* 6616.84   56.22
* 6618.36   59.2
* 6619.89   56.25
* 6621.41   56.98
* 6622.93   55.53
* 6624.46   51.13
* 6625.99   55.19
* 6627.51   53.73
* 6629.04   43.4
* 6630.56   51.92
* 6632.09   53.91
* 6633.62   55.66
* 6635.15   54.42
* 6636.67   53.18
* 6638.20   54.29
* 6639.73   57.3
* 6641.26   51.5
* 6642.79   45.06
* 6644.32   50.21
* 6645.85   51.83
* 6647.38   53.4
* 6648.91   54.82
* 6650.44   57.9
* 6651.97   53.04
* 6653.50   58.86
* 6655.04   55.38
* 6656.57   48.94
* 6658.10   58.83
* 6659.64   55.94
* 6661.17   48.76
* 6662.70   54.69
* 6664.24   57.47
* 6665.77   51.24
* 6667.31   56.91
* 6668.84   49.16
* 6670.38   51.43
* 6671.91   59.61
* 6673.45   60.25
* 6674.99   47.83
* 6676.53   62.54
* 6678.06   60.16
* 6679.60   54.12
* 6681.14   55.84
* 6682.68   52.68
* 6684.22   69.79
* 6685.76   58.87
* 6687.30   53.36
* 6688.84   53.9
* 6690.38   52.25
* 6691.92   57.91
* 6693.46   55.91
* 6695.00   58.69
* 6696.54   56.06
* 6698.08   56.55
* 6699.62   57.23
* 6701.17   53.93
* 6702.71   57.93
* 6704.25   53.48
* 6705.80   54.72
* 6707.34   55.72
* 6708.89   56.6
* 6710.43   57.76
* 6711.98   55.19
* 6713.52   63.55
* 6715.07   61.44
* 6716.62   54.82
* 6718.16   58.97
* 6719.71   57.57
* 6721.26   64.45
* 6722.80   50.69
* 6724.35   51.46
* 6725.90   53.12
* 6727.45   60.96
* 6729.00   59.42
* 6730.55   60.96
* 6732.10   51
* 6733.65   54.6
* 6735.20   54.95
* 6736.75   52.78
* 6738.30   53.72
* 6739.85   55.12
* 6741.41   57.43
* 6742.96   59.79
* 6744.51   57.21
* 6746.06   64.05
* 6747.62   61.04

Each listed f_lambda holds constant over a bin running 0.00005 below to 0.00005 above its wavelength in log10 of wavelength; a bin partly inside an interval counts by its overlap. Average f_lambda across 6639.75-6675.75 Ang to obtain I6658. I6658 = 53.7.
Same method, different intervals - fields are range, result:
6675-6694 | 56.9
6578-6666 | 55.3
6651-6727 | 56.1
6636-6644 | 52.1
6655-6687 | 55.7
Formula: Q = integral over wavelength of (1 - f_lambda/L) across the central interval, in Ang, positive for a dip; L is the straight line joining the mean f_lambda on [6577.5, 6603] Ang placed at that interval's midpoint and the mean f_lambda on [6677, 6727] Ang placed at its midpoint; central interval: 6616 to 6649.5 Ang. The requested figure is 2.29 Ang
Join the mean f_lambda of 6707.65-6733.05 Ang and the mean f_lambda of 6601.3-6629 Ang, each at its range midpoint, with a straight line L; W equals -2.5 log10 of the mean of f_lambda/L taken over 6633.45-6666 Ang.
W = 0.05 mag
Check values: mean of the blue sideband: 55.6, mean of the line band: 53.8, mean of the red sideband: 57.3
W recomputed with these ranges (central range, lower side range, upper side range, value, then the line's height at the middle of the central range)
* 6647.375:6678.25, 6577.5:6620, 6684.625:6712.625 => 0.03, 56.4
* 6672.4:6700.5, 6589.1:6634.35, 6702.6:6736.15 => -0.01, 56.4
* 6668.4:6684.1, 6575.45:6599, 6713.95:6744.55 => 0.01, 56.8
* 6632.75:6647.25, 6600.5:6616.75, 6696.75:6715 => 0.08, 56.6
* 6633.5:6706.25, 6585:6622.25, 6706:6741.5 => 0.03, 56.8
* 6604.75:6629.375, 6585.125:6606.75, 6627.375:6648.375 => 0.00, 54.9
